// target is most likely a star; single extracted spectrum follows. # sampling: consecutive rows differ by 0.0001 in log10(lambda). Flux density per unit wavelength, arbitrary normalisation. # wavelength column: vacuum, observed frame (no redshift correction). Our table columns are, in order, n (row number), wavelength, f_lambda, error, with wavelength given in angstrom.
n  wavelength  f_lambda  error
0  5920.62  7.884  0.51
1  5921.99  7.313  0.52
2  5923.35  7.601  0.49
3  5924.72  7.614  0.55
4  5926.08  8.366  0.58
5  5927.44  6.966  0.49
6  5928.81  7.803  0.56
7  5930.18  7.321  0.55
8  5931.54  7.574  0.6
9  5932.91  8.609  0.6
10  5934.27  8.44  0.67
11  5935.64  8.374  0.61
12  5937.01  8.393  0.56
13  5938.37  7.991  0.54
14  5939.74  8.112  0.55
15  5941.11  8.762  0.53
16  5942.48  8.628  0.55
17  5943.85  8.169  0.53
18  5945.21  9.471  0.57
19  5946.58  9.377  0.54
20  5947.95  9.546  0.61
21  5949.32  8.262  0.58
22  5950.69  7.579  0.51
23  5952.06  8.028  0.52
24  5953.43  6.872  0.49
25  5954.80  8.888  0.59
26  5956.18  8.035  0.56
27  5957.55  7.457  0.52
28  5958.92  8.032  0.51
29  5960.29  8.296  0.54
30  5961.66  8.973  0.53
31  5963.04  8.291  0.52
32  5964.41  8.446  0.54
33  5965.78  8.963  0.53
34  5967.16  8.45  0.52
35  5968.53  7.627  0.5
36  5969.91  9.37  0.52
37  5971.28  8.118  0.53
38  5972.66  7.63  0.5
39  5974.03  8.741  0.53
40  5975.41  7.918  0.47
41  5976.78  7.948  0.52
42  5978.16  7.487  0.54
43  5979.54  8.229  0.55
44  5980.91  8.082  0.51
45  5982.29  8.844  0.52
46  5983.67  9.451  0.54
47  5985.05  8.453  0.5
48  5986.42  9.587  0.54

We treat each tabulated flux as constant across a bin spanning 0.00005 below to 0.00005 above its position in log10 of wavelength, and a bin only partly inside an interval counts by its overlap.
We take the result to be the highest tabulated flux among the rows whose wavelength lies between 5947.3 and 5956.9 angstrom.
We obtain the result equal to 9.546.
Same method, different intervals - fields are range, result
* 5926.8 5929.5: 7.803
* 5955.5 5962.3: 8.973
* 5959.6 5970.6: 9.37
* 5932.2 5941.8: 8.762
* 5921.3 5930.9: 8.366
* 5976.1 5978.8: 7.948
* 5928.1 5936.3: 8.609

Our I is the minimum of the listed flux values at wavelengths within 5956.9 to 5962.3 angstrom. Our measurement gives 7.457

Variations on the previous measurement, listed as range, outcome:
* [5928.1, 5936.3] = 7.321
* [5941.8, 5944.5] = 8.169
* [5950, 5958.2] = 6.872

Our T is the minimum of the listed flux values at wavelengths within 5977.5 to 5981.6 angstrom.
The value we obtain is 7.487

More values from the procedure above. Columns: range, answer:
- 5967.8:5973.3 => 7.627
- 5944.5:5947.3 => 9.377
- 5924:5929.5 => 6.966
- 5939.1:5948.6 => 8.112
